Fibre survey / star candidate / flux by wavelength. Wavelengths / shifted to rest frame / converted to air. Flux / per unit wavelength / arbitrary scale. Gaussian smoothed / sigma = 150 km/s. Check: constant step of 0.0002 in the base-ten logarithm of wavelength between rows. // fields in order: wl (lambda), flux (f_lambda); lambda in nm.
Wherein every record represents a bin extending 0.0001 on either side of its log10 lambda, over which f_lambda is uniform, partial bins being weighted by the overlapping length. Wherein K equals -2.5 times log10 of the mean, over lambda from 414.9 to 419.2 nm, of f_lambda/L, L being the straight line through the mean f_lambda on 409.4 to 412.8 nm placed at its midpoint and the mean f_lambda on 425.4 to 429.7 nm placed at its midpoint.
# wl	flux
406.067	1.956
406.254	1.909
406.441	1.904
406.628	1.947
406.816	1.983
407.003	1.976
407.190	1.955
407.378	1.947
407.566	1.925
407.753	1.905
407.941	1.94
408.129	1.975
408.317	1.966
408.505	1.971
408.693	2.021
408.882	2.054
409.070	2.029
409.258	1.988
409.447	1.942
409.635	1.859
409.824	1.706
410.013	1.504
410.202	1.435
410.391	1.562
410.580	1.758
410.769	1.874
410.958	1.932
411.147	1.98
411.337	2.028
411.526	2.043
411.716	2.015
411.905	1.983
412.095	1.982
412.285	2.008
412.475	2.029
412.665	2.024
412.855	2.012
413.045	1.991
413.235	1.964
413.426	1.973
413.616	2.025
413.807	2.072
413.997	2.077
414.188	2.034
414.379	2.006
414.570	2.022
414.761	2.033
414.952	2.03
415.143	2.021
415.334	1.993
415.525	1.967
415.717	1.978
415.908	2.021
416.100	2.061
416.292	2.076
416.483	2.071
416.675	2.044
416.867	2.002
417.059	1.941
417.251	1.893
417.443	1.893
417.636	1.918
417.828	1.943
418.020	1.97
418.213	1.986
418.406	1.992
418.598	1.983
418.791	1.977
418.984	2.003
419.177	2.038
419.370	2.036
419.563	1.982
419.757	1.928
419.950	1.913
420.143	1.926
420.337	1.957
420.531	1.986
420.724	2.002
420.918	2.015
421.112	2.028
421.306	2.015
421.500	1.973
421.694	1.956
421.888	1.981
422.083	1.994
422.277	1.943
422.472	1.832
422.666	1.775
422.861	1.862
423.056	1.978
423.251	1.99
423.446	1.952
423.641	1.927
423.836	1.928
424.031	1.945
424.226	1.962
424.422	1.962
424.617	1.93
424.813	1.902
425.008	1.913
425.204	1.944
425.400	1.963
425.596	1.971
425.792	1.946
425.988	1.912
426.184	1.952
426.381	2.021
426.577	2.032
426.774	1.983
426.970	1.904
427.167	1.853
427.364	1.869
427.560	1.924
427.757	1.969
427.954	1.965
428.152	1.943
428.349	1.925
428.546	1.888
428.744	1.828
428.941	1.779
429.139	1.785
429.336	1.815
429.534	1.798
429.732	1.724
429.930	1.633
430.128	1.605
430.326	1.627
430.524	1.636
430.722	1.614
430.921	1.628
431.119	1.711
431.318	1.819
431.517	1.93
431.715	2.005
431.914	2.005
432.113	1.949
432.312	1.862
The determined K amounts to -0.060 mag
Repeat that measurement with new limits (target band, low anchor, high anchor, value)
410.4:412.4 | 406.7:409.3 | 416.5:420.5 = 0.015 mag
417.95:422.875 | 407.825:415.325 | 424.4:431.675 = -0.038 mag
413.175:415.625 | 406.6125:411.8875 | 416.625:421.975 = -0.043 mag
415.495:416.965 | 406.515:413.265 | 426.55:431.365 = -0.081 mag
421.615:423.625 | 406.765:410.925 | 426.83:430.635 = -0.053 mag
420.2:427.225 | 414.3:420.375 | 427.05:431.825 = -0.034 mag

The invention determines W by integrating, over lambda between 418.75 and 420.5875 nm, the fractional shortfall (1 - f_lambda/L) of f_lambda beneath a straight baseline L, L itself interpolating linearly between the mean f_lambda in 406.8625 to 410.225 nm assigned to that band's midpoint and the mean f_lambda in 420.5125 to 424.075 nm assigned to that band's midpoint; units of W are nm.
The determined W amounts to -0.03 nm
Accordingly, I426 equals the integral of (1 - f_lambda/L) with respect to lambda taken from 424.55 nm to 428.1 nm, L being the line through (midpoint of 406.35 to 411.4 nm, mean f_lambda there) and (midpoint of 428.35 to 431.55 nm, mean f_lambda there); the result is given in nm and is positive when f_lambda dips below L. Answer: -0.35 nm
